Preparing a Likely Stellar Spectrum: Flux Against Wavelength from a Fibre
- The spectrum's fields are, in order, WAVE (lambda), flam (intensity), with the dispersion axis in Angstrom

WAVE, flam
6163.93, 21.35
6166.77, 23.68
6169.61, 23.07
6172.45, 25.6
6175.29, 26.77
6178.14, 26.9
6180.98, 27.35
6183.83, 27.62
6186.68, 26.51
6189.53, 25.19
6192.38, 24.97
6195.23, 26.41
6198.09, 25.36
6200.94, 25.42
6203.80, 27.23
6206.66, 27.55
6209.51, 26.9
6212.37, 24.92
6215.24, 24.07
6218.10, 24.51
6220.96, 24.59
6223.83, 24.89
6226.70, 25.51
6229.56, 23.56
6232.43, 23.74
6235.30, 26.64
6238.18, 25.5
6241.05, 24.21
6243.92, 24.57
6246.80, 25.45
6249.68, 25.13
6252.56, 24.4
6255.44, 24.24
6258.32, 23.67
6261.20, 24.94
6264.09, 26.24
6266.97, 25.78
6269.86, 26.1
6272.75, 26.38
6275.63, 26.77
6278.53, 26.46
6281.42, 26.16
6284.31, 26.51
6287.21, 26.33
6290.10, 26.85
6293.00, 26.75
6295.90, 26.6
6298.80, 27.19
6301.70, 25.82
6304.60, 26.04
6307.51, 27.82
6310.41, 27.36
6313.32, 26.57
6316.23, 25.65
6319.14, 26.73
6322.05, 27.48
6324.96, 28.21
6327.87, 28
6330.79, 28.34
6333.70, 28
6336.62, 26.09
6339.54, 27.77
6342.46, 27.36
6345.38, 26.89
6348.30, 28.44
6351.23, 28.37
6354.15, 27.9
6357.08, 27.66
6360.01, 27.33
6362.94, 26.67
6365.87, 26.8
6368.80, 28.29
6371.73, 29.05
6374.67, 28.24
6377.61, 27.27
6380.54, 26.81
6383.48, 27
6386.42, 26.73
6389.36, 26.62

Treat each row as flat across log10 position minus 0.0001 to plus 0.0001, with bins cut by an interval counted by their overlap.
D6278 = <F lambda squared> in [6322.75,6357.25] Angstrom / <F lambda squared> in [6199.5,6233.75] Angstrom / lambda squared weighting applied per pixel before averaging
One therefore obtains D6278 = 1.1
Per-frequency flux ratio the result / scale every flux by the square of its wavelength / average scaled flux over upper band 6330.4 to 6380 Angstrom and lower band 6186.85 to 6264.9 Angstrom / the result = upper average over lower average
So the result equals 1.1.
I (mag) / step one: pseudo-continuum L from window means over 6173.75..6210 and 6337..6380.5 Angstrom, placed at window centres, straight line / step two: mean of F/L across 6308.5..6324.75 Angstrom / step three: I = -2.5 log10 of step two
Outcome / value 0.02 mag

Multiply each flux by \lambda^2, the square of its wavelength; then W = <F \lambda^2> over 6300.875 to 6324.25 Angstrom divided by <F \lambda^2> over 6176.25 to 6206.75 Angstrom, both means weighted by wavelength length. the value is 1.1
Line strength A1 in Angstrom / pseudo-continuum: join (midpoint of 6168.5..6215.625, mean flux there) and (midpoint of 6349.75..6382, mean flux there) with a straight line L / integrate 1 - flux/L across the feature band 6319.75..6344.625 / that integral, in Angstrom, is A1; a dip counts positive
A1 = -0.2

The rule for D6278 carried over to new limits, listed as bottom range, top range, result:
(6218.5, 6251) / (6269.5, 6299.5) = 1.08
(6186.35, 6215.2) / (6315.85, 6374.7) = 1.11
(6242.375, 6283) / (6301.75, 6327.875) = 1.08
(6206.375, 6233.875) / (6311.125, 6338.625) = 1.13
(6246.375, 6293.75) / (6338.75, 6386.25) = 1.10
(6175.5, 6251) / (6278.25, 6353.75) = 1.09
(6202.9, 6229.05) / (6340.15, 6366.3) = 1.13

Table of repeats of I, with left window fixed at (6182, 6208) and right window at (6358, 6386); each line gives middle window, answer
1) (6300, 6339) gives 0.00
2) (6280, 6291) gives 0.02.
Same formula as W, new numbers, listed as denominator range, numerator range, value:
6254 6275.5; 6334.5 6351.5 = 1.11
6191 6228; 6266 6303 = 1.06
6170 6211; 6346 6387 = 1.11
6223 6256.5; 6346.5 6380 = 1.16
